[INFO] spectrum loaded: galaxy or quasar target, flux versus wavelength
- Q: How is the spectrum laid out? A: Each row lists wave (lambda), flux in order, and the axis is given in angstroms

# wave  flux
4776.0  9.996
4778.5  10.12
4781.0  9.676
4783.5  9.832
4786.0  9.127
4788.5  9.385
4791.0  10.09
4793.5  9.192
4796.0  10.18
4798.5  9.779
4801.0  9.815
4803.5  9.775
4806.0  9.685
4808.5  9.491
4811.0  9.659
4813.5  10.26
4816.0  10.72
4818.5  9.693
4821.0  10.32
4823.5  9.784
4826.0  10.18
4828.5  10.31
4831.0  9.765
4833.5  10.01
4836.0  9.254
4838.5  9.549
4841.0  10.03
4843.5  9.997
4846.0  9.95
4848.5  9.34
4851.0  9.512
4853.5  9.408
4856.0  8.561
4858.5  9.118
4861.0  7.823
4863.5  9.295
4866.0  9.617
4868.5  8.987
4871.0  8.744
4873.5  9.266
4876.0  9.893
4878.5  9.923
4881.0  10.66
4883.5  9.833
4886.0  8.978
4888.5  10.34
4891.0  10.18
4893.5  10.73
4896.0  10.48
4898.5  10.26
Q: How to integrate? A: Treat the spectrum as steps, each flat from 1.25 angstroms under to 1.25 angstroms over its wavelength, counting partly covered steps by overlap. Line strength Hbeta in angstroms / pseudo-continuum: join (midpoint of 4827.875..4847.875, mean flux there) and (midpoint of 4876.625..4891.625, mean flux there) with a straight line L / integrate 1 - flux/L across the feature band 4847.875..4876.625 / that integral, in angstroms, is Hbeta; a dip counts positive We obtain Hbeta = 2.3 angstroms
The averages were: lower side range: 9.83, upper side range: 9.97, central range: 9.11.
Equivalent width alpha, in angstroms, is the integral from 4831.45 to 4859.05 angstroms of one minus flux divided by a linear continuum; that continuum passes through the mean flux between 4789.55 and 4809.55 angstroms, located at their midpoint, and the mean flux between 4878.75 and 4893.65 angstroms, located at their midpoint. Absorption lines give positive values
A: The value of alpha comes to 1.0 angstroms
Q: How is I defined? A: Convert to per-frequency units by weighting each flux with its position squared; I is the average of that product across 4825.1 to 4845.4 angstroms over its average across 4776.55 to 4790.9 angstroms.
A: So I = 1.04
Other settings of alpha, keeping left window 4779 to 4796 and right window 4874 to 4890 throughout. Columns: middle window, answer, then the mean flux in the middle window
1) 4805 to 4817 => -0.3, 9.95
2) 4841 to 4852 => 0.1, 9.74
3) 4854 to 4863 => 1.1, 8.64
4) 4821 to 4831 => -0.3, 10.1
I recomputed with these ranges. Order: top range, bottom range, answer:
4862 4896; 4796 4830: 1.00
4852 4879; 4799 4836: 0.94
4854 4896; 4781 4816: 1.01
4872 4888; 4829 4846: 1.01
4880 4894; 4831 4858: 1.07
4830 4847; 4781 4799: 1.04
